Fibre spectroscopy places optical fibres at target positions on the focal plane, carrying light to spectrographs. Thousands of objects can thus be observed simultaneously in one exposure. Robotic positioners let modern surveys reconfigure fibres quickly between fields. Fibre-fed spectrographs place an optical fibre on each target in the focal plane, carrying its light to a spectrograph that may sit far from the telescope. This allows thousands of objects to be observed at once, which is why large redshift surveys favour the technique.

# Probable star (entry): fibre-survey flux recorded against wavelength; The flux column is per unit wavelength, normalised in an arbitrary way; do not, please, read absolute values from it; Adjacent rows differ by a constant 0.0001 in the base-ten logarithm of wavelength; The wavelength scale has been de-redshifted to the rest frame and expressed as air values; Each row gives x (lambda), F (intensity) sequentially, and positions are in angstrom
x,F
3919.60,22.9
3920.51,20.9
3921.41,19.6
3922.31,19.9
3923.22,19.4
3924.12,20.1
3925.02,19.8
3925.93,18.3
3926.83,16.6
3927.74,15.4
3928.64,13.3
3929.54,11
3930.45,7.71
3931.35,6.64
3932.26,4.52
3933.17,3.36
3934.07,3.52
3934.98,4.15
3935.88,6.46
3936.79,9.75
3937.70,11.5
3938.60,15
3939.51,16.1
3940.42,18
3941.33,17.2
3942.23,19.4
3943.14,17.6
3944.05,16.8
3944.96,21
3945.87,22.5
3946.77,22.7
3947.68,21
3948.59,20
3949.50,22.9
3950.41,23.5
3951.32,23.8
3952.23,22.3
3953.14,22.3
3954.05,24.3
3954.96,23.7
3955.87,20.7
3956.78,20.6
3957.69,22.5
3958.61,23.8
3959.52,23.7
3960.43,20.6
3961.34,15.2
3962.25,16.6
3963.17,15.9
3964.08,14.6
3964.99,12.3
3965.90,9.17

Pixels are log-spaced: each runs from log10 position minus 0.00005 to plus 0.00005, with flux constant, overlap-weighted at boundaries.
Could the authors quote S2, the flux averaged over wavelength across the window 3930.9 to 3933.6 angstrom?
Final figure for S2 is 4.84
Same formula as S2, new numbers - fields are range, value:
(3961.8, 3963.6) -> 16.2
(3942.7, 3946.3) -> 19.4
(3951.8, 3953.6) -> 22.3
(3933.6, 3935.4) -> 3.83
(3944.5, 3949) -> 21.5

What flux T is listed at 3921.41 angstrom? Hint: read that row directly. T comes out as 19.6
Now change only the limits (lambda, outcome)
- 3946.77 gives 22.7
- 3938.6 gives 15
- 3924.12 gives 20.1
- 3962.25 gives 16.6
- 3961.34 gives 15.2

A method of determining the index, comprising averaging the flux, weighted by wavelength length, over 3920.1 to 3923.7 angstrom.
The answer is 20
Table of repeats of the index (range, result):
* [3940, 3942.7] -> 18.2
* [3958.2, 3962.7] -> 20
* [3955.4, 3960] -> 22.2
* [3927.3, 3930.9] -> 11.9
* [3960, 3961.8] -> 17.9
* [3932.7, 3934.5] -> 3.45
